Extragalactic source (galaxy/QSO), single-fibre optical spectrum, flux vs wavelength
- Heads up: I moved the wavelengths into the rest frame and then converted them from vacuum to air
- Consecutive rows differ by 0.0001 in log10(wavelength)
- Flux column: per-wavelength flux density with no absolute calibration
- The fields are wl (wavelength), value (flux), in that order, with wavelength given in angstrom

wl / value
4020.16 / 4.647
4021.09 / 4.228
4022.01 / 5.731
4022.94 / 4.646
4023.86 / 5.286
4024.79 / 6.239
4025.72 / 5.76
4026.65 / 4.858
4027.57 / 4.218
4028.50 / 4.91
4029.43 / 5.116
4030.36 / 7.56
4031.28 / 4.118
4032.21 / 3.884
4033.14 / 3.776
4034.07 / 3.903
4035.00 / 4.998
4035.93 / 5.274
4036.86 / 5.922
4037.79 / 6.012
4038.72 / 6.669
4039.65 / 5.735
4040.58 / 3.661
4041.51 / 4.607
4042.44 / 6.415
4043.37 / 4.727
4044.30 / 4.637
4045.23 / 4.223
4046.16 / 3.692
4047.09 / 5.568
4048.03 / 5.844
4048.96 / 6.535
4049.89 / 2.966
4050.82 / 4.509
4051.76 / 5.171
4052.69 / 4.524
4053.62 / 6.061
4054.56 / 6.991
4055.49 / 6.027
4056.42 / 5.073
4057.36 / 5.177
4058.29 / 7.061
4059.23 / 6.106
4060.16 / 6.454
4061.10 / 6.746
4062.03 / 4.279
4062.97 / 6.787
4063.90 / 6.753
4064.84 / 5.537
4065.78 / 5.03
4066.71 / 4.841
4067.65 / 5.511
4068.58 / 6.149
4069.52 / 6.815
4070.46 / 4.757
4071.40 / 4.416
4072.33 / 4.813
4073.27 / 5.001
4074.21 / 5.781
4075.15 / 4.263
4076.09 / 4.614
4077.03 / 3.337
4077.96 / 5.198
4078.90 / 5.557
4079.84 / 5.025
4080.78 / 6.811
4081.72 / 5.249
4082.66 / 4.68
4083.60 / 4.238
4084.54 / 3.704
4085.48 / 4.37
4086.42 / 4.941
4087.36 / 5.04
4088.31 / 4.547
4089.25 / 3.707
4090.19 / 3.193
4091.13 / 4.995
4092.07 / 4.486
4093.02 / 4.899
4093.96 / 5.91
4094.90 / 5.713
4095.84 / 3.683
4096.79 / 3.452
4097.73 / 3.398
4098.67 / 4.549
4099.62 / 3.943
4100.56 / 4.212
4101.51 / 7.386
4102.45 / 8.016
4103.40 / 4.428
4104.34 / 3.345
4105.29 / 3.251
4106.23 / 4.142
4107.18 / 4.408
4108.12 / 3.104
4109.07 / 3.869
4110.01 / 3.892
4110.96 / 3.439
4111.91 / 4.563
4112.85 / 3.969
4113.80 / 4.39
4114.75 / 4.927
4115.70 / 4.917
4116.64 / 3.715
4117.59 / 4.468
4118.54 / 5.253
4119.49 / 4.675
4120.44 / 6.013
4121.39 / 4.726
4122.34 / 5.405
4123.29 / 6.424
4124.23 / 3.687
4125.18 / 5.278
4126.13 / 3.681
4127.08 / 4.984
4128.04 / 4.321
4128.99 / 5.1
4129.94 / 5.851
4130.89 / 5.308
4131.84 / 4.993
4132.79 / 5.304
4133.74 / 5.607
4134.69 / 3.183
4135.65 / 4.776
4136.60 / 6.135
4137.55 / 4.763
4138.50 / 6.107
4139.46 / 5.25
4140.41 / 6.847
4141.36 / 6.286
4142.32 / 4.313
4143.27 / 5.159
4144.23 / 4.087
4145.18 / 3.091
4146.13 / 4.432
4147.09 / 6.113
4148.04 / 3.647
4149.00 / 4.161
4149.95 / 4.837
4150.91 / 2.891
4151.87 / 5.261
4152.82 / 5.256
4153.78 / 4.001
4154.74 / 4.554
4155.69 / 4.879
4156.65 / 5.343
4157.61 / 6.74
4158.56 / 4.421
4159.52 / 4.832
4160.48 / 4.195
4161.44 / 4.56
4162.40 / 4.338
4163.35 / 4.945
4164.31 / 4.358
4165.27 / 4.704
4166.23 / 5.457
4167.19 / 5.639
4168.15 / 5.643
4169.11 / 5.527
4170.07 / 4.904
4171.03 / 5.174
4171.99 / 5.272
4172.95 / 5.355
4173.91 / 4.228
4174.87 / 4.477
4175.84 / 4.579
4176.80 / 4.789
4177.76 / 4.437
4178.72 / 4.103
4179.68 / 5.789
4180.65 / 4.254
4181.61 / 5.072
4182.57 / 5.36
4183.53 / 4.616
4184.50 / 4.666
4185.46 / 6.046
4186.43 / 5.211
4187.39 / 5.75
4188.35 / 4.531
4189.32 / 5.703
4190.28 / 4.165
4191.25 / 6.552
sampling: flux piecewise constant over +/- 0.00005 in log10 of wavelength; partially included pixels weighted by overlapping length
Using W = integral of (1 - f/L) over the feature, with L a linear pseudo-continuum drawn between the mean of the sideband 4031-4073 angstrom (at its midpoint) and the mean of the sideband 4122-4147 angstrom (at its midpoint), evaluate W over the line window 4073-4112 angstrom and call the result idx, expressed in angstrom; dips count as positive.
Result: 4.5 angstrom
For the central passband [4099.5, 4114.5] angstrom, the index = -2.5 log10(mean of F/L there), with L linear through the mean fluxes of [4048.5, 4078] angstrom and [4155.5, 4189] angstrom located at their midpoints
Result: 0.19 mag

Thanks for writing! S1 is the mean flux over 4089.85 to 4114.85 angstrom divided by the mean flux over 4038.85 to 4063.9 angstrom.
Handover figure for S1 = 0.82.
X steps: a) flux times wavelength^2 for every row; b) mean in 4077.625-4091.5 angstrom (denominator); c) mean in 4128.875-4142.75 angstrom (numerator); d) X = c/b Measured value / 1.2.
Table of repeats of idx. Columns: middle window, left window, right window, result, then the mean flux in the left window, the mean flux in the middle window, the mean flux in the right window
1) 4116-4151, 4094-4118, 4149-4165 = -2.7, 4.4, 4.91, 4.7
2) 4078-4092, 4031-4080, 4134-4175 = 1.1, 5.24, 4.73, 4.89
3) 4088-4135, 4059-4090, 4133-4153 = 3.6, 5.16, 4.62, 4.87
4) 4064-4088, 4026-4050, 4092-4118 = -1.8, 5.03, 5.05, 4.44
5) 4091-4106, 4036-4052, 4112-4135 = 0.7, 5.11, 4.71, 4.85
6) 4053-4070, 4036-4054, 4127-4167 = -2.9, 5.13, 5.95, 4.89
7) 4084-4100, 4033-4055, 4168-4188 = 2.2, 5.12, 4.38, 5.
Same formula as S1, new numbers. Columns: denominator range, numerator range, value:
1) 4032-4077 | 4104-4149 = 0.89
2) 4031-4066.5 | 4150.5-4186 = 0.92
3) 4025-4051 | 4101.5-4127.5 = 0.92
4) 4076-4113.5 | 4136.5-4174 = 1.09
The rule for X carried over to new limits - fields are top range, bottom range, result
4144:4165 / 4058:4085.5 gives 0.90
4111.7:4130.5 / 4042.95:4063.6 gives 0.92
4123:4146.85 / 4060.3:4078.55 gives 0.97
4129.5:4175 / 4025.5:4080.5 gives 0.99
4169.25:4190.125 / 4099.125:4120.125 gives 1.15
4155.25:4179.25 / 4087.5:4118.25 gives 1.15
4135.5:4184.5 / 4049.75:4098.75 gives 1.00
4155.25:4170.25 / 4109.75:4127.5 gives 1.10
